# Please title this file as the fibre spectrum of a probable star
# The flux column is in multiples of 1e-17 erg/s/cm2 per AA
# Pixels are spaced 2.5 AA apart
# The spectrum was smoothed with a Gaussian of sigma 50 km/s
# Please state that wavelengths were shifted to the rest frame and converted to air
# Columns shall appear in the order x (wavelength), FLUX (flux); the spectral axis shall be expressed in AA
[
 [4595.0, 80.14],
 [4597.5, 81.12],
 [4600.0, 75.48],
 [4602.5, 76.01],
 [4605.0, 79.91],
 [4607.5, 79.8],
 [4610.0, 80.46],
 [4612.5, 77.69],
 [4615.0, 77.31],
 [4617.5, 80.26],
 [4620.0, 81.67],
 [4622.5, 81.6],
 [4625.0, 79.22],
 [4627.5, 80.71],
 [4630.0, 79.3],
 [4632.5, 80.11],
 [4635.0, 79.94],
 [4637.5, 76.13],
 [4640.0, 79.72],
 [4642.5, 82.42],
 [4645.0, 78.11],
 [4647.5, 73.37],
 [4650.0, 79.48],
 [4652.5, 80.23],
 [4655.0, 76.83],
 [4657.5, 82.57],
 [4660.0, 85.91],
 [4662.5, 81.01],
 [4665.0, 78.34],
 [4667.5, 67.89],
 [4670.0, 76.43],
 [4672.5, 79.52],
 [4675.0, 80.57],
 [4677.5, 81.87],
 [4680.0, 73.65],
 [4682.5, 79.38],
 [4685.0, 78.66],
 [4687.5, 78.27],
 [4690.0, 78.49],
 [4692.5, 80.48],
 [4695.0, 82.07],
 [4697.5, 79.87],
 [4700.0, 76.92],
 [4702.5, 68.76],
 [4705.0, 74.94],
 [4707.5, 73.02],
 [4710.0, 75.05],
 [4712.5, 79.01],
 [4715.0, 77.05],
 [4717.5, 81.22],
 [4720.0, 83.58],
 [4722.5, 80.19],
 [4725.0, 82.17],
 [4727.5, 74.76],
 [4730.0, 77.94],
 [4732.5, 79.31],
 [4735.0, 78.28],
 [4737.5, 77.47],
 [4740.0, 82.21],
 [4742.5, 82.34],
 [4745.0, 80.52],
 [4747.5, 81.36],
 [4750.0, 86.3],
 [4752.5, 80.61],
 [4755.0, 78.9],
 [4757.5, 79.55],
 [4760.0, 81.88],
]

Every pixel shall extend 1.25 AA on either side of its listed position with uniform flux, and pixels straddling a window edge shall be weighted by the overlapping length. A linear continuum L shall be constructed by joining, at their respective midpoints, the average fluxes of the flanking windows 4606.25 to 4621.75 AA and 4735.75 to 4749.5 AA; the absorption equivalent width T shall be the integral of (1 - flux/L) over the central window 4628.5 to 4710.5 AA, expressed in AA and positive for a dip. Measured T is 2.0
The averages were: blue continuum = 79.6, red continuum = 81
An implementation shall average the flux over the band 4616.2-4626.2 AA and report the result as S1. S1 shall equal 80.7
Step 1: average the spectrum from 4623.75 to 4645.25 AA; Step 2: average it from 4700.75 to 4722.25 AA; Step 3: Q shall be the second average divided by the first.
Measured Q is 0.96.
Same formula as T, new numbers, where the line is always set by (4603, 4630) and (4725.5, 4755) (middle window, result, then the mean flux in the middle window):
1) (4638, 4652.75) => 0.2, 78.7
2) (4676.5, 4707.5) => 0.9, 77.6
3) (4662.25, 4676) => 0.5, 77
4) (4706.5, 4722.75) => 0.3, 78.4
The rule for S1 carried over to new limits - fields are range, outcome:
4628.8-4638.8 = 78.9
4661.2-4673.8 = 76.7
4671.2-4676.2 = 80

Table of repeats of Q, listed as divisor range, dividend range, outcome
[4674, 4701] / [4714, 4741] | 1.00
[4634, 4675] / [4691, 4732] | 0.99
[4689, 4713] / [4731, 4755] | 1.05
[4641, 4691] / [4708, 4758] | 1.01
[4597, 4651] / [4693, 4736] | 0.99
